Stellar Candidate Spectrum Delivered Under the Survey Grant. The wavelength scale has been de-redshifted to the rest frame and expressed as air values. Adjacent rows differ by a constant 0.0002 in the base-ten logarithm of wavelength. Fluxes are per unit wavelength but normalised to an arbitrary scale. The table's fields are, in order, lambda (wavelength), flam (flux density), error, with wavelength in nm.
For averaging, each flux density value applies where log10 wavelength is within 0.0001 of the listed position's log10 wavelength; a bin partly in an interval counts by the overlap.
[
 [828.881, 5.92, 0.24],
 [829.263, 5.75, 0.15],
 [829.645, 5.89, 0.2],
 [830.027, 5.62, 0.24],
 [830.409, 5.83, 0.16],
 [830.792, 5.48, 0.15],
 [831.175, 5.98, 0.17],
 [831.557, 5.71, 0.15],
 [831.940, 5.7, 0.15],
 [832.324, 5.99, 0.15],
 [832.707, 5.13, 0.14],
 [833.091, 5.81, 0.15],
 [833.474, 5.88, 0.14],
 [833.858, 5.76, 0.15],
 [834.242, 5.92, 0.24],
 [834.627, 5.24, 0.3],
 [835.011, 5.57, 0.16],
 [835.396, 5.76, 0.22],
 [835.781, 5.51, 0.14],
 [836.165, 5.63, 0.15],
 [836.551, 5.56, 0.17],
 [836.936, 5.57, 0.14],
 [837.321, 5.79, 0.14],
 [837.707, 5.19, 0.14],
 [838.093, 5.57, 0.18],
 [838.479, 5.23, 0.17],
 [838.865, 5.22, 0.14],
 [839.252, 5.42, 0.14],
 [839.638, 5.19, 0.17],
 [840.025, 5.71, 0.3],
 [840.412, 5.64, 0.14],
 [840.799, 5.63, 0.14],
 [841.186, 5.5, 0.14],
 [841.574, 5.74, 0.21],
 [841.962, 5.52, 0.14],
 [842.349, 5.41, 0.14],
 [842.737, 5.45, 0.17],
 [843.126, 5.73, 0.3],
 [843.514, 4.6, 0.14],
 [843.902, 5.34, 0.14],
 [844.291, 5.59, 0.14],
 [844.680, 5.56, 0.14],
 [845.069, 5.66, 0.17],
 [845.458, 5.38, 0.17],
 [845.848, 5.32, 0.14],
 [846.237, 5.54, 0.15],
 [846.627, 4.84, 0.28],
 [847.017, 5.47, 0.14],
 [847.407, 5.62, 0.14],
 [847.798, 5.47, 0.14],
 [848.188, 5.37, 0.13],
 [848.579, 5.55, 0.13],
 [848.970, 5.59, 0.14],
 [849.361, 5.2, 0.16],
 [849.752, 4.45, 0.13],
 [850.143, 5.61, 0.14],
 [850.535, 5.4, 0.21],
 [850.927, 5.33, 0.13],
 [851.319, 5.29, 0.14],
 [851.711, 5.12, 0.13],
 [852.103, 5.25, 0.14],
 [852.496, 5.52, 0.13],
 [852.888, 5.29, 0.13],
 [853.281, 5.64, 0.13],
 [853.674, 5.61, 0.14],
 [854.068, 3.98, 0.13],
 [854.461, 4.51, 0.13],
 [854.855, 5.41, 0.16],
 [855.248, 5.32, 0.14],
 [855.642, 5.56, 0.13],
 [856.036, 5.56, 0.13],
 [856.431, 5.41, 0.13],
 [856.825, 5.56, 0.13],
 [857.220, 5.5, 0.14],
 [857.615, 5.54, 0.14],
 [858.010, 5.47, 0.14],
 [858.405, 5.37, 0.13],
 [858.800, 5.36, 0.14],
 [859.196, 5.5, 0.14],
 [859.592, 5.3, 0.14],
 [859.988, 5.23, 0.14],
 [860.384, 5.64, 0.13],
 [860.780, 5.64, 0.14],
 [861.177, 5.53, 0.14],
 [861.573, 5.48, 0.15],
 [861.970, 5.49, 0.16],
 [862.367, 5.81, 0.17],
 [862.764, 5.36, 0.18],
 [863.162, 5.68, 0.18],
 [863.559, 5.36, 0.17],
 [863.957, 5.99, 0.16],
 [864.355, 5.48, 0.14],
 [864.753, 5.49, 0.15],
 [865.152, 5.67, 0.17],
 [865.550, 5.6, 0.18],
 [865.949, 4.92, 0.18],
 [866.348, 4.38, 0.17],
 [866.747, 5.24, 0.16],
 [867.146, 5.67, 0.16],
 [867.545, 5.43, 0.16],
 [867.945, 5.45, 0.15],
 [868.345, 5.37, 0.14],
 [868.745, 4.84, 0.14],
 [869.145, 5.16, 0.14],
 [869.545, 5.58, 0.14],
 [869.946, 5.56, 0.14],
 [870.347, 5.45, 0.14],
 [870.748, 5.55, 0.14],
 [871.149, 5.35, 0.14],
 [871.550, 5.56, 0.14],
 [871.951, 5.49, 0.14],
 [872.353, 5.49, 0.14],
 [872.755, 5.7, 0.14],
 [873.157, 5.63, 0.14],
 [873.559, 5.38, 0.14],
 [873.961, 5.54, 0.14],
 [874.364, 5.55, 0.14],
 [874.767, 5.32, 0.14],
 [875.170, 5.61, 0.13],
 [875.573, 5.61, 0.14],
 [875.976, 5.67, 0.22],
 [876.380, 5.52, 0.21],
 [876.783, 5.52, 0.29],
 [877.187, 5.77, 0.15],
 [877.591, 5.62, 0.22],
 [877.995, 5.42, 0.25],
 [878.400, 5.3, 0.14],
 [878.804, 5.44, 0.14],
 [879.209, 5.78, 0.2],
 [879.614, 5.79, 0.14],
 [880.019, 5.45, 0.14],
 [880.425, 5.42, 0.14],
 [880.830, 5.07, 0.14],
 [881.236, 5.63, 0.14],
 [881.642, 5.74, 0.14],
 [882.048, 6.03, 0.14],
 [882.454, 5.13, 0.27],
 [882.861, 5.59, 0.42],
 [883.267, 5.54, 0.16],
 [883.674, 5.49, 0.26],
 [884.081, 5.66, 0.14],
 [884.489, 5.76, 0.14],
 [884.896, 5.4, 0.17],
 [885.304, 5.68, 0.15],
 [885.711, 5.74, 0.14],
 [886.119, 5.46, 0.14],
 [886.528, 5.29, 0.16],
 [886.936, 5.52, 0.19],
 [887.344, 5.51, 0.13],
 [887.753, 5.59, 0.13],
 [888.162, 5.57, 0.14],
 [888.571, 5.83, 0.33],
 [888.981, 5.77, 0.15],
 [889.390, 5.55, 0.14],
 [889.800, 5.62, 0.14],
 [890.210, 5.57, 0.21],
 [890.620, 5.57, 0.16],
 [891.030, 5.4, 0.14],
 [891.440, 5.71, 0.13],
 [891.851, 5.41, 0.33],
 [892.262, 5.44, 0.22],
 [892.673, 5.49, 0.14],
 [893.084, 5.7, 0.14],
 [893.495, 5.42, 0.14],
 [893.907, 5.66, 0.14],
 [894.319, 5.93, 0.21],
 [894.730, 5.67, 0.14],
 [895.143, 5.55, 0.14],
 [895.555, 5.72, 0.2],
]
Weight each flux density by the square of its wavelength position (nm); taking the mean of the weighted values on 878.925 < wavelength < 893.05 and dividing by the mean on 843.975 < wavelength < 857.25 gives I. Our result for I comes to 1.13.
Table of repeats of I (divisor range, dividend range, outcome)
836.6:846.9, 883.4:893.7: 1.14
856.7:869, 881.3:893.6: 1.09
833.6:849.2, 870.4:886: 1.10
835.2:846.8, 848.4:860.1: 1.00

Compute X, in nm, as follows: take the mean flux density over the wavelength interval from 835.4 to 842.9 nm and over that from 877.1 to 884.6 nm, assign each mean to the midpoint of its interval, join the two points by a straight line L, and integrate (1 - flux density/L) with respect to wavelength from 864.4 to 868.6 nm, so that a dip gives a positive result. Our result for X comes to 0.16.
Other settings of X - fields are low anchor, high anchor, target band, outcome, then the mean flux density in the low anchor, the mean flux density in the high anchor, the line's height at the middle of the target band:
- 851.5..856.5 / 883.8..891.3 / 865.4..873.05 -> 0.052 nm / 5.24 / 5.58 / 5.4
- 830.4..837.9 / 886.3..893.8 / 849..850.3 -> 0.112 nm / 5.65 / 5.55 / 5.62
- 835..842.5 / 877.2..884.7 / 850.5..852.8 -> 0.090 nm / 5.52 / 5.55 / 5.53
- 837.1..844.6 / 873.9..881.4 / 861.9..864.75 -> -0.050 nm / 5.45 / 5.53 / 5.5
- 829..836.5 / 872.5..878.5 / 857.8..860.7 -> 0.094 nm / 5.69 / 5.55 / 5.6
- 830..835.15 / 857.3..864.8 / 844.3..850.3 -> 0.234 nm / 5.69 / 5.51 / 5.6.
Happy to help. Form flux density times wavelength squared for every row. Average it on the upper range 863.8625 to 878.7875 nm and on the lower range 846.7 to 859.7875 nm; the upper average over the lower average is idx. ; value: 1.1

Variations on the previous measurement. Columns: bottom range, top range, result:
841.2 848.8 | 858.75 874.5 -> 1.06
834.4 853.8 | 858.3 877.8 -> 1.07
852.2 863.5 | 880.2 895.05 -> 1.10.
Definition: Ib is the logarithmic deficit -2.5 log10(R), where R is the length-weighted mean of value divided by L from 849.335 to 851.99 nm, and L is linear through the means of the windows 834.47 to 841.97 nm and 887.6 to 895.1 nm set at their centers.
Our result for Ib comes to 0.067 mag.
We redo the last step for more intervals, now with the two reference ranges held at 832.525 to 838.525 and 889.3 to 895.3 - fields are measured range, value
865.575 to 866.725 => 0.14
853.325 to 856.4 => 0.08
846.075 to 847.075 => 0.07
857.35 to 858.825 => 0.03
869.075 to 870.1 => 0.02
